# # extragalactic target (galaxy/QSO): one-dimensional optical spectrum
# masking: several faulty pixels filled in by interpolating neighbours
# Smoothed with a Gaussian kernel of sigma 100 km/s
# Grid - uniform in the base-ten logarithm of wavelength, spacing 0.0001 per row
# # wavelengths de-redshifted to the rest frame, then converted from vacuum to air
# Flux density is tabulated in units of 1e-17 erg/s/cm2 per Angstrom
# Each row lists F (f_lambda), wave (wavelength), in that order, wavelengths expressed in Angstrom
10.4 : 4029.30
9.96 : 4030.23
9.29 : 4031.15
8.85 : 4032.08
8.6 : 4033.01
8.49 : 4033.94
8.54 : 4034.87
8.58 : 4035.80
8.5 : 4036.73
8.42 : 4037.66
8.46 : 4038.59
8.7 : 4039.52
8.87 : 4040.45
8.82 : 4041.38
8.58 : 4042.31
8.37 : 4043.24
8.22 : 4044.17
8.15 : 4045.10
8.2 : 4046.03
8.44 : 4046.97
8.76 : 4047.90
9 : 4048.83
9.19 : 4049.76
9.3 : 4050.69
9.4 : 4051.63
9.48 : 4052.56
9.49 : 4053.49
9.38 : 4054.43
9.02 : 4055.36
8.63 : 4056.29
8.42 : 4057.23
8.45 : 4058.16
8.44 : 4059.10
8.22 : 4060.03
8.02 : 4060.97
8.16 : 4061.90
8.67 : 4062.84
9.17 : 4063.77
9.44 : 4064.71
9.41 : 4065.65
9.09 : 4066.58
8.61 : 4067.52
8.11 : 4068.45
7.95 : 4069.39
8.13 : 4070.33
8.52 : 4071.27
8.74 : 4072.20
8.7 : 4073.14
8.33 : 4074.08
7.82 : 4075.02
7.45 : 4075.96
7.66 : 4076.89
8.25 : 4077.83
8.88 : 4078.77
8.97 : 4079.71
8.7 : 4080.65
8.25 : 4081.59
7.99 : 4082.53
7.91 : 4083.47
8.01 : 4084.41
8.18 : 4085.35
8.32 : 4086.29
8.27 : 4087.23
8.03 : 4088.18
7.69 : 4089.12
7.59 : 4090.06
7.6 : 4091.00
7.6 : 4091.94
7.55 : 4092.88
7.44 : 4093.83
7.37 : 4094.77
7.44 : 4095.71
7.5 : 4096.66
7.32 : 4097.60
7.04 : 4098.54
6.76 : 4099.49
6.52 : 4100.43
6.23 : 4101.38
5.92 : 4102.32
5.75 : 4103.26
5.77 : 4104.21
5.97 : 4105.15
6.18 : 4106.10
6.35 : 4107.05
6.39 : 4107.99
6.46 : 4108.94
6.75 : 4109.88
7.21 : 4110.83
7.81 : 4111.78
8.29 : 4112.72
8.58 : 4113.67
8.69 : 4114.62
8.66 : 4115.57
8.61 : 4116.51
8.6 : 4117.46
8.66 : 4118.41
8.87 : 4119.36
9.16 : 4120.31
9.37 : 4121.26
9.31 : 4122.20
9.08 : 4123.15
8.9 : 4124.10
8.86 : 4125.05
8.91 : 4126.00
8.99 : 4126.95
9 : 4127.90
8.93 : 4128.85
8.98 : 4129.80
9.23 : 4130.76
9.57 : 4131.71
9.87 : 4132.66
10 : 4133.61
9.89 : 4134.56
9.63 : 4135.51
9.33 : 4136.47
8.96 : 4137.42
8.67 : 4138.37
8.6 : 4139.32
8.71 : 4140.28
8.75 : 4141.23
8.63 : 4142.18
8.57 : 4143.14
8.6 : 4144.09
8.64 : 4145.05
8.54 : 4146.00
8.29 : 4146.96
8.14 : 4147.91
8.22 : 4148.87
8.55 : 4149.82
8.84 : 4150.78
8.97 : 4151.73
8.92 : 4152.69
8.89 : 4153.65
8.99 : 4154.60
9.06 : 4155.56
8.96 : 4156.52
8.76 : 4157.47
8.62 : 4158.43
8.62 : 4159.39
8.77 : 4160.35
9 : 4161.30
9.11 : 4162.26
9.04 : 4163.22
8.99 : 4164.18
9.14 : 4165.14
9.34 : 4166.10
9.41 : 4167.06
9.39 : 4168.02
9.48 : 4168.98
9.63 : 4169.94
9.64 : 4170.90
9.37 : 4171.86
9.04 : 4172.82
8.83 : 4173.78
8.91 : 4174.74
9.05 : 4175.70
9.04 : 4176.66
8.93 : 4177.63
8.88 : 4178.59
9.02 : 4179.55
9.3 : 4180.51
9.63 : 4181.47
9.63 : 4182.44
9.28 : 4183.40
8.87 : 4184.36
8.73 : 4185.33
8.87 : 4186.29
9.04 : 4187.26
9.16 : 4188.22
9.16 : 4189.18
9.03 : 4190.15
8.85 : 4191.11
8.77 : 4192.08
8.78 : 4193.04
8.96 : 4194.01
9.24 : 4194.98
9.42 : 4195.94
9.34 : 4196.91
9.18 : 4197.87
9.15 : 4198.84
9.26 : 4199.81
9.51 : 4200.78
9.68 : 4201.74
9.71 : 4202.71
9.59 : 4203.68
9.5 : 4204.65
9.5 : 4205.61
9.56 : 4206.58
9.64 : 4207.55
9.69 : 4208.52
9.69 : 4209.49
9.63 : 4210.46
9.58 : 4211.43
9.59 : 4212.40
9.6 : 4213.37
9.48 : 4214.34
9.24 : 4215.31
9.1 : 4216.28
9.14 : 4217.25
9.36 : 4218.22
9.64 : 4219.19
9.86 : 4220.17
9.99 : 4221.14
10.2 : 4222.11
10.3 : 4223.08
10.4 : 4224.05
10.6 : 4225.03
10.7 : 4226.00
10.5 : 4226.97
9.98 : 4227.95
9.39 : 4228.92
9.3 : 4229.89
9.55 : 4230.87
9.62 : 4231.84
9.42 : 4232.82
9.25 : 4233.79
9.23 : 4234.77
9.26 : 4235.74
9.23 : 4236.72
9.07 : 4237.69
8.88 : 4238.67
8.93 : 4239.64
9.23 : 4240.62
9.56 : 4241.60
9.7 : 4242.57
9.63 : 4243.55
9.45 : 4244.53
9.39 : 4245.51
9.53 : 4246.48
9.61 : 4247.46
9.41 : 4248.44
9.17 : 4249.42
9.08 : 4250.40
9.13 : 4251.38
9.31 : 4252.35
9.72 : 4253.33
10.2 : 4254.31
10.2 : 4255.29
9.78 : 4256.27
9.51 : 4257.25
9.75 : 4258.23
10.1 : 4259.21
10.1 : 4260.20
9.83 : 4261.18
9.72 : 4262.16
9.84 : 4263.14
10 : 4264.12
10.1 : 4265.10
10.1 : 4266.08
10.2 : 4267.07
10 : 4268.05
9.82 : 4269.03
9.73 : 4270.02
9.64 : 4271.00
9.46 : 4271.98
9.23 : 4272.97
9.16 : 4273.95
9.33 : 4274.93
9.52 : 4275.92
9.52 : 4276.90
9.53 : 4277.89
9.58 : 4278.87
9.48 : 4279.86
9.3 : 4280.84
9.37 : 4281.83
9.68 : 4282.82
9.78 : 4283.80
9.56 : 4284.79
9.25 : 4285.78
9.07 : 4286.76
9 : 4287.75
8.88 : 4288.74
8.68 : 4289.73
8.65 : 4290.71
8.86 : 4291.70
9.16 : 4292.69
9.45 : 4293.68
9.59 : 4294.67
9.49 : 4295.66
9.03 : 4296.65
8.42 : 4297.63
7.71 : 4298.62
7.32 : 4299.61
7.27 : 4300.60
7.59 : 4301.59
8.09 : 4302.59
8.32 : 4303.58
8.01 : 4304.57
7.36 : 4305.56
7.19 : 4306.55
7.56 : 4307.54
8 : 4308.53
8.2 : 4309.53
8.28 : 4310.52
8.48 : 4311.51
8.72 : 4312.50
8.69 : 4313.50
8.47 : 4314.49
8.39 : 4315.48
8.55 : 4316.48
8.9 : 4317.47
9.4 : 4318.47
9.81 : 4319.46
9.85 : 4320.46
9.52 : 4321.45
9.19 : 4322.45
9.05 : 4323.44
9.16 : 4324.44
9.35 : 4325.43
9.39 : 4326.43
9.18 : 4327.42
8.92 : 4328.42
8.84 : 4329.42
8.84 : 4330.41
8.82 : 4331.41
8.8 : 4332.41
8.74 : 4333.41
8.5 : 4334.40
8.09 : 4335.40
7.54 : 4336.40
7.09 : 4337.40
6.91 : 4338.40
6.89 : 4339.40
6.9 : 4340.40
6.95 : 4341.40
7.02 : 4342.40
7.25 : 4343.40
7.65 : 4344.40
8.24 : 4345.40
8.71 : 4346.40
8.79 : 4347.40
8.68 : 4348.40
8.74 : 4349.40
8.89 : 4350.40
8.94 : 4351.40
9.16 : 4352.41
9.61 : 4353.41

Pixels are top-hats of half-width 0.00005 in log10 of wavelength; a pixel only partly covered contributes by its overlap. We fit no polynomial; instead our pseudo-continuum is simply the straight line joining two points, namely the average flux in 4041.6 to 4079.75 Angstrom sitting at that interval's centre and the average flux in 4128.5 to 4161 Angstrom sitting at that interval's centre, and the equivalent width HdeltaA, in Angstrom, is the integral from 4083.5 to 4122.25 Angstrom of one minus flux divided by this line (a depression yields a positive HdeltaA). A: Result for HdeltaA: 5.4 Angstrom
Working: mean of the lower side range 8.61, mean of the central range 7.54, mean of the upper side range 8.9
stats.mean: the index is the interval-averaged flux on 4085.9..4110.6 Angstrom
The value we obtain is 6.99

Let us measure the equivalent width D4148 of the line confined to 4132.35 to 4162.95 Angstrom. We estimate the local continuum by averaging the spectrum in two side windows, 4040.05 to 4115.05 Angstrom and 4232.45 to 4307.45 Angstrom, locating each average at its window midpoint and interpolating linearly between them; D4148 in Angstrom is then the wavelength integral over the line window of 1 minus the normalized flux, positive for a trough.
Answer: -1.5 Angstrom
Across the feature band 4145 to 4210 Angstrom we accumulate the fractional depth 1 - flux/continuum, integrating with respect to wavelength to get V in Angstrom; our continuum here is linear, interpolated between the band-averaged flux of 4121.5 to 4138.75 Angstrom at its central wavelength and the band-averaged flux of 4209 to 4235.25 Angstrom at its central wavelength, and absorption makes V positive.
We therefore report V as 2.6 Angstrom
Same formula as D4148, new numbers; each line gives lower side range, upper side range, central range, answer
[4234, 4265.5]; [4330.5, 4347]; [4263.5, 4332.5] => -3.2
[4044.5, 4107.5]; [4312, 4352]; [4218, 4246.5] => -4.5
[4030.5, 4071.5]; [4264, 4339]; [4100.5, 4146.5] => 2.3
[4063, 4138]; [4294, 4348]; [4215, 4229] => -2.8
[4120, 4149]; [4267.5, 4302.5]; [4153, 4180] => -0.2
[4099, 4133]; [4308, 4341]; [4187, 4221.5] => -4.8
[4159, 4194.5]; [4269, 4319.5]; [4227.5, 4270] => -3.2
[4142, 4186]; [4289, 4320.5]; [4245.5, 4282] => -4.4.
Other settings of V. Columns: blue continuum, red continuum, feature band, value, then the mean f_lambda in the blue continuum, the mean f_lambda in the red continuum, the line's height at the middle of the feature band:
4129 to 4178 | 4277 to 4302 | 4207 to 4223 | -1.1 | 9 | 8.96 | 8.98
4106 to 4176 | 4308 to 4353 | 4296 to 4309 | 1.0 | 8.77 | 8.5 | 8.54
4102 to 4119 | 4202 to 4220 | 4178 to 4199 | -0.2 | 7.28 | 9.52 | 9.02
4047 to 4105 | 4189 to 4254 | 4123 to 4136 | -1.0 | 8.12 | 9.48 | 8.62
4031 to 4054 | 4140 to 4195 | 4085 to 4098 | 1.6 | 8.74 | 8.96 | 8.82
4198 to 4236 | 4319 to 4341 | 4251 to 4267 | -1.0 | 9.65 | 8.6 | 9.26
